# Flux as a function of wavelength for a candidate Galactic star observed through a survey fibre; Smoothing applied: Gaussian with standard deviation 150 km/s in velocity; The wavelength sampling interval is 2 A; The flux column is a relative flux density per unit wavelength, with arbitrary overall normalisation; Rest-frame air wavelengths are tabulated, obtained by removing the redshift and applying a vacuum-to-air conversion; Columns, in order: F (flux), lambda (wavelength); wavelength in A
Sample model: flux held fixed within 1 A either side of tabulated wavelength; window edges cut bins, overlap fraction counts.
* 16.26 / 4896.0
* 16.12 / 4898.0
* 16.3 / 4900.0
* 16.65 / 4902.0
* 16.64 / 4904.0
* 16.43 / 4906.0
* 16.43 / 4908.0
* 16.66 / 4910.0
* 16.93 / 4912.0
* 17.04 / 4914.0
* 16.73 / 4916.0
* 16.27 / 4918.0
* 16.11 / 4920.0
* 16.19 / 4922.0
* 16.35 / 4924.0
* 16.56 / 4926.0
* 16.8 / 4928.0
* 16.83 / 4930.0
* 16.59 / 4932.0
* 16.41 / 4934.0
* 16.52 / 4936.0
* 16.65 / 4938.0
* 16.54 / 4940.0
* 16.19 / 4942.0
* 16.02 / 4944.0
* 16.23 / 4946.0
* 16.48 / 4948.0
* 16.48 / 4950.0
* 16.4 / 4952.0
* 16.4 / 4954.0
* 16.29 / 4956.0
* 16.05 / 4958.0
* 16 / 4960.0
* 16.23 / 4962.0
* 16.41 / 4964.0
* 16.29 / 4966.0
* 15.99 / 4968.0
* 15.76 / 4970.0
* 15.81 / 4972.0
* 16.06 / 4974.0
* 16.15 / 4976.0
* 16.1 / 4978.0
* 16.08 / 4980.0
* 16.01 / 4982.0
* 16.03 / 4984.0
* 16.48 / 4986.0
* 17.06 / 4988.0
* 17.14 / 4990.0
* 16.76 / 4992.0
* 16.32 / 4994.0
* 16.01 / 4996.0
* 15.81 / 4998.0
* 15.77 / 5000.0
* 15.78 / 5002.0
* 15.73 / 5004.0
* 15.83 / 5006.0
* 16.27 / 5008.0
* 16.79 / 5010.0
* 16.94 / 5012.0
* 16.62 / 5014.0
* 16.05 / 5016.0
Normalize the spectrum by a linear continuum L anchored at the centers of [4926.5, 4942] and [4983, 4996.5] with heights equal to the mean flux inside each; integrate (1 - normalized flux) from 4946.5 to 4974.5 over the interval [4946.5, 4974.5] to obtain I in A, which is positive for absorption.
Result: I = 0.65 A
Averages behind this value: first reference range 16.6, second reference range 16.6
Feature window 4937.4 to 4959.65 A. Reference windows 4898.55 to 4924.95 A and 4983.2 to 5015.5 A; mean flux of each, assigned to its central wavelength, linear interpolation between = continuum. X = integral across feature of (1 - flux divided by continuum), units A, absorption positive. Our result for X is 0.2 A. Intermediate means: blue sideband 16.5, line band 16.3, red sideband 16.3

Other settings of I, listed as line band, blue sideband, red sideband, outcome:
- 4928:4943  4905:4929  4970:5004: -0.09 A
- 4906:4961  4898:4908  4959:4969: -0.43 A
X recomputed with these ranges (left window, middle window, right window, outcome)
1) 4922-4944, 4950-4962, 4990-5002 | 0.1 A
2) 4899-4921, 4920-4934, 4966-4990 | 0.0 A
